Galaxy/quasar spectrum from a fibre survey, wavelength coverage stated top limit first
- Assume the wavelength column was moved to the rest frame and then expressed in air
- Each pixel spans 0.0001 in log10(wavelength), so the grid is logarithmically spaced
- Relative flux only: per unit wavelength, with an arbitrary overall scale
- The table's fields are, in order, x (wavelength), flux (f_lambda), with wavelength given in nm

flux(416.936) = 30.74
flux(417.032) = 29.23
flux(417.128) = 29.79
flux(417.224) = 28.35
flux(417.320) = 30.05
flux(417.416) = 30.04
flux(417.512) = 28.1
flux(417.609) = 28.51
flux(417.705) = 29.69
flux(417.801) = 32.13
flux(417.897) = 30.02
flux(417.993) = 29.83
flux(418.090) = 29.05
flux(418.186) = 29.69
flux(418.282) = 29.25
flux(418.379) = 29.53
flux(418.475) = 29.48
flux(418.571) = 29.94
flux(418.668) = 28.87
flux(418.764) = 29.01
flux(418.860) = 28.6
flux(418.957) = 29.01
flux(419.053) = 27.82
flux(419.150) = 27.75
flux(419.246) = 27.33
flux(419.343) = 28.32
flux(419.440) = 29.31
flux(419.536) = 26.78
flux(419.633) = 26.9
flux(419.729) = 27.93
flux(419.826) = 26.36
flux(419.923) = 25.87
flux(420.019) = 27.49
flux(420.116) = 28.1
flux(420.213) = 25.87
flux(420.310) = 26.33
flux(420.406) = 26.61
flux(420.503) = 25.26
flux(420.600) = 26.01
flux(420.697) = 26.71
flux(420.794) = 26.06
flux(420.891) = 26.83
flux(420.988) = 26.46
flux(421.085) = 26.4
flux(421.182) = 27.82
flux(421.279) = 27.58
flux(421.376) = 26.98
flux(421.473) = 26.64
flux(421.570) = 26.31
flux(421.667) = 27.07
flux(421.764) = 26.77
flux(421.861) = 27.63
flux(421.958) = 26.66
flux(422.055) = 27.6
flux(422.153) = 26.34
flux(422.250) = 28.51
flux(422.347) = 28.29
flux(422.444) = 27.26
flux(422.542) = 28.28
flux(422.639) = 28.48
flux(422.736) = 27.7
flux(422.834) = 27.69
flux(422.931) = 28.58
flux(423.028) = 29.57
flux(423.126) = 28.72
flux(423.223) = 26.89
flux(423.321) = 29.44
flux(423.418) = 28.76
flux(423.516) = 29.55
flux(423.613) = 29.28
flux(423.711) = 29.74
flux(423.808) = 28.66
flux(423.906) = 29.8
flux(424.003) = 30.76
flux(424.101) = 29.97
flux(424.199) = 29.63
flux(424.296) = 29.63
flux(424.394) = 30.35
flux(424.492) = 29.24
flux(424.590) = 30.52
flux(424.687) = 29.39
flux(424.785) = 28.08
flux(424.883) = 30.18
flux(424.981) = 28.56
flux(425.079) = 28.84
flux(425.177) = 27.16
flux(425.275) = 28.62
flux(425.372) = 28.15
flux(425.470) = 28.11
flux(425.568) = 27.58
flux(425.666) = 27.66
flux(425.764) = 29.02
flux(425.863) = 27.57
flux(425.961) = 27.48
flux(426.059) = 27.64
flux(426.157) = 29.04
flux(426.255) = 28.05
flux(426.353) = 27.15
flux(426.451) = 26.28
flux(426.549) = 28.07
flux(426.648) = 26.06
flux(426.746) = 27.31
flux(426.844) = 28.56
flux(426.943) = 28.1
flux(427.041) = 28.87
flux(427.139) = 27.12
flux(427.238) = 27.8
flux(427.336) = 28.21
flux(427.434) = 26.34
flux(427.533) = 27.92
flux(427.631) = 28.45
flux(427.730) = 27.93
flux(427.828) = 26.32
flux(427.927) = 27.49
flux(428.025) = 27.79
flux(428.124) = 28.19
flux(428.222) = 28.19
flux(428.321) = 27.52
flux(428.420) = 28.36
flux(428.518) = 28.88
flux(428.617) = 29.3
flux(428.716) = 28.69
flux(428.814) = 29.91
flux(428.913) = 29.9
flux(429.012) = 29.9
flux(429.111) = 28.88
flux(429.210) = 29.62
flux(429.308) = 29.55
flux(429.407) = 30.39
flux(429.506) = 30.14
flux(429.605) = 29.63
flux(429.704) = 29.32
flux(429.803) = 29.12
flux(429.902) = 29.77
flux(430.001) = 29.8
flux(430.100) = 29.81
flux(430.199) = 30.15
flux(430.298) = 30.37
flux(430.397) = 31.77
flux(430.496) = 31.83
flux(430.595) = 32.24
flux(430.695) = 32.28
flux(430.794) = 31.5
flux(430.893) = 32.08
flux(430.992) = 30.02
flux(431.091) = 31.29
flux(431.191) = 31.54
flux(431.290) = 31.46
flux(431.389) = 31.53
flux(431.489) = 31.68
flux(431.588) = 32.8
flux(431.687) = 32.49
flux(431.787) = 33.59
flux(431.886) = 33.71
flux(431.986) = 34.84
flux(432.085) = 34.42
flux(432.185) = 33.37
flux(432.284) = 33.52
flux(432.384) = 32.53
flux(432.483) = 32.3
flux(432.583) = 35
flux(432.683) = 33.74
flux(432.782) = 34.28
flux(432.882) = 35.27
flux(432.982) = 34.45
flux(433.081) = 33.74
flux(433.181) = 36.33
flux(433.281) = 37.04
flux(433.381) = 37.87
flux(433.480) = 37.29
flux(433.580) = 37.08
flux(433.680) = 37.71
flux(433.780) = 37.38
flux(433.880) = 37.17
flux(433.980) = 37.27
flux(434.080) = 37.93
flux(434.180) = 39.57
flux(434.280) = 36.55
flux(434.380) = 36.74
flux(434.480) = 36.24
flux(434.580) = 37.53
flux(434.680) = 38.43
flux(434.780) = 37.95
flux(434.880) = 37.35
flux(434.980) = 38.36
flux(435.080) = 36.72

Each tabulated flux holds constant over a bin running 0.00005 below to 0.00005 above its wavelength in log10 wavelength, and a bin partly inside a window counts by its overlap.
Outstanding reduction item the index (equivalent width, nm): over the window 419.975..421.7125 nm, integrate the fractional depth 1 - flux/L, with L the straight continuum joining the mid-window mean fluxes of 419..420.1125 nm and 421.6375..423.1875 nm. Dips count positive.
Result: 0.06 nm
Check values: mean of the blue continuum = 27.5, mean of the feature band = 26.7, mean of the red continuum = 27.8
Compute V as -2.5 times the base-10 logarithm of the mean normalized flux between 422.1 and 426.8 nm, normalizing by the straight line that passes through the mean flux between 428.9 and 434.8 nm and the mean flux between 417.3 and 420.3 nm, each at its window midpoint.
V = 0.08 mag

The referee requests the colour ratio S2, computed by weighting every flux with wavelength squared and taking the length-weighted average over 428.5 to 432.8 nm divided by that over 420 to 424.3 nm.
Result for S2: 1.17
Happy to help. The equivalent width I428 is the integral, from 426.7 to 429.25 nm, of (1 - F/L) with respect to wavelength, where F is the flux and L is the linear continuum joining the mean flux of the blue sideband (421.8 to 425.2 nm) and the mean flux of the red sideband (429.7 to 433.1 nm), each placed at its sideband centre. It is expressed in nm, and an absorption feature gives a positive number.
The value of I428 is 0.203 nm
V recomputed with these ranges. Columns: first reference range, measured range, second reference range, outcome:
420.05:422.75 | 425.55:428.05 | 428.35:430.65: 0.047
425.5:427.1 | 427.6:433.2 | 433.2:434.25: 0.073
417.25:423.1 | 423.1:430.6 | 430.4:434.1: 0.089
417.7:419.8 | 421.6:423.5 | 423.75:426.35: 0.035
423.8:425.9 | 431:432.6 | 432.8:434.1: 0.075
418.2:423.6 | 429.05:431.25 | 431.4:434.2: 0.099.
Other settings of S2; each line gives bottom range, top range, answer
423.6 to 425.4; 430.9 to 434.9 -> 1.24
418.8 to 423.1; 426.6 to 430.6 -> 1.10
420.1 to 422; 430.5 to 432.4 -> 1.28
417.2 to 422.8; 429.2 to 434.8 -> 1.28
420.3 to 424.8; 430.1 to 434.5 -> 1.27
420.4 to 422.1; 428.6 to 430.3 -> 1.15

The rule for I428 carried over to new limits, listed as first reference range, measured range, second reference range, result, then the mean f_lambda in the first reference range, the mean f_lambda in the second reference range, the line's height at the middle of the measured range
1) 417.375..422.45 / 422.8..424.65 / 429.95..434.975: 0.03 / 27.8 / 34.3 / 29.8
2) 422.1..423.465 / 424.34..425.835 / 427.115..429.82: -0.02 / 28.2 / 28.6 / 28.3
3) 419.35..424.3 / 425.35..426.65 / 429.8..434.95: 0.11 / 27.7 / 34.1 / 30.3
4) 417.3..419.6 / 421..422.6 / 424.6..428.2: 0.08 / 29.1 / 28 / 28.6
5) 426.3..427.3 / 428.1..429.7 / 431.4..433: 0.04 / 27.5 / 33.5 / 29.9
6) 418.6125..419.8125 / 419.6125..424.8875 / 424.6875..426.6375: 0.03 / 28.1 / 28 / 28.1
